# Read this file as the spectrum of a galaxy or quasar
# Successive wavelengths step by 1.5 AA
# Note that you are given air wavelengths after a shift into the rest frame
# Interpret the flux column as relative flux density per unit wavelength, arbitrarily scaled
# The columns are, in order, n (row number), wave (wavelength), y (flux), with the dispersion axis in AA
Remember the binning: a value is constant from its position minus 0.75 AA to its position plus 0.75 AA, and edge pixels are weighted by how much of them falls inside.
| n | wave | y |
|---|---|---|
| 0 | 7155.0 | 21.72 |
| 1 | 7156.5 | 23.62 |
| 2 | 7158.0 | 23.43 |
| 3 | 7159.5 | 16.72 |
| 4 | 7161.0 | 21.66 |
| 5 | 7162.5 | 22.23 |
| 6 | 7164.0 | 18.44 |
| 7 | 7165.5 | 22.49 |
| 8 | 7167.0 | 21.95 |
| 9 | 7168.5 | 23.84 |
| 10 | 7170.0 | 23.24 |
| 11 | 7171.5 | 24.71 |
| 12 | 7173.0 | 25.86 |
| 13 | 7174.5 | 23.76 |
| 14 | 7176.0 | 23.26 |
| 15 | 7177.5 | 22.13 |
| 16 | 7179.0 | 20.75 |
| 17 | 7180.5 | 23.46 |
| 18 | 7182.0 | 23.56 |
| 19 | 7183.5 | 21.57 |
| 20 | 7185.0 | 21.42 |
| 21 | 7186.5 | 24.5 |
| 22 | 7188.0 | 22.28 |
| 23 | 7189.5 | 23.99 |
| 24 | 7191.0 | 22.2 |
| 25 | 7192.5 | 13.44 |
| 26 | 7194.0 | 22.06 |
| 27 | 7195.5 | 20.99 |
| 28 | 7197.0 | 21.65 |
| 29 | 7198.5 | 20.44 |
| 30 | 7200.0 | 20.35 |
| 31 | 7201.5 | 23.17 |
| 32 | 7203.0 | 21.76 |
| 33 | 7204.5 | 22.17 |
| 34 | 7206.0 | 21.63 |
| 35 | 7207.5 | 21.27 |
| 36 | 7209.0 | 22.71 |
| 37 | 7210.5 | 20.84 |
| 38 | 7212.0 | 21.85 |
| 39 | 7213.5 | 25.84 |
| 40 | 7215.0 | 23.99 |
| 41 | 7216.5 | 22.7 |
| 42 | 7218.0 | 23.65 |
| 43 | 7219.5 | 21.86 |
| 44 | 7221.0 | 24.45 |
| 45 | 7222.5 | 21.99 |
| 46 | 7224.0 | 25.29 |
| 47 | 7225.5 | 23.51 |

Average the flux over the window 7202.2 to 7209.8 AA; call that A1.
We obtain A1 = 21.9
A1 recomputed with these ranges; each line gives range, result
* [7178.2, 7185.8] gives 22.2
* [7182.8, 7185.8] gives 21.5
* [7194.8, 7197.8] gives 21.3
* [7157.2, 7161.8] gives 20.7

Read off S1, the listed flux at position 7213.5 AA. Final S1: 25.84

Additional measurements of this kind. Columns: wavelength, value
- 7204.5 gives 22.17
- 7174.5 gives 23.76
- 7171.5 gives 24.71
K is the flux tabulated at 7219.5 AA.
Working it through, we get 21.86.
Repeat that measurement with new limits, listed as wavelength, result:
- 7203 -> 21.76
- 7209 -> 22.71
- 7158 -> 23.43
